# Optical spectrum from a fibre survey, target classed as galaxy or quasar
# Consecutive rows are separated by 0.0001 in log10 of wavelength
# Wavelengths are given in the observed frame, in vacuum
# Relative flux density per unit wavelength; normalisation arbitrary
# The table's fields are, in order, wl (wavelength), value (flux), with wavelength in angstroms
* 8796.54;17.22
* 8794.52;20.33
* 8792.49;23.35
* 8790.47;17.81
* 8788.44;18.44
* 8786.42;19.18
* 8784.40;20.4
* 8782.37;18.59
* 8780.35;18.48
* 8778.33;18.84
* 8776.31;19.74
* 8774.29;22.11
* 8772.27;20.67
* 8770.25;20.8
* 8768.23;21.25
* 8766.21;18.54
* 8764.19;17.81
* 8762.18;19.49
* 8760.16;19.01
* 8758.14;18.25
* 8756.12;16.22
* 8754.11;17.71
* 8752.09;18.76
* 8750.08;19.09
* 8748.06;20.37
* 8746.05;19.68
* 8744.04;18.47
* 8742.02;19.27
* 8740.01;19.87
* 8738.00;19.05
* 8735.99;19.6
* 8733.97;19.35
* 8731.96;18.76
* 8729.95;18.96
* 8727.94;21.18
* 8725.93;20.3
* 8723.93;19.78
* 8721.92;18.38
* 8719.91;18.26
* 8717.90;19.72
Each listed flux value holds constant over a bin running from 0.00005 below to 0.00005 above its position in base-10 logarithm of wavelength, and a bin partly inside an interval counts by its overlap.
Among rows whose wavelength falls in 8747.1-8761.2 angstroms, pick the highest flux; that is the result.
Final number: 20.37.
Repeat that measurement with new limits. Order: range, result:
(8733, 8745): 19.87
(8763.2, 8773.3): 21.25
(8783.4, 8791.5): 20.4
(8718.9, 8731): 21.18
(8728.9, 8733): 18.96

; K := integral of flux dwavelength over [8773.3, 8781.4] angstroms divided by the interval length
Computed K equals 19.8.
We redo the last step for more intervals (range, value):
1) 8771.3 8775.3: 21.4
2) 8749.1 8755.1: 18.5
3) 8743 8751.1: 19.4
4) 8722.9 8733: 19.8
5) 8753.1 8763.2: 18.1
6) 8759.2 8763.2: 19.3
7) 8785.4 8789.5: 18.8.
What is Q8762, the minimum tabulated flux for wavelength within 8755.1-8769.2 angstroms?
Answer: 16.22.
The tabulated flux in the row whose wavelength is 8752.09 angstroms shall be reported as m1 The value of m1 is 18.76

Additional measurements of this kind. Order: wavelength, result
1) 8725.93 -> 20.3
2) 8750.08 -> 19.09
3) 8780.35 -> 18.48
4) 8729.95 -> 18.96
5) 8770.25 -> 20.8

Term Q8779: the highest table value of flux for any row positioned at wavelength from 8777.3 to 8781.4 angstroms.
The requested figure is 18.84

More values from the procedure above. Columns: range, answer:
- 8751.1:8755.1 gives 18.76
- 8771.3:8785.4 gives 22.11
